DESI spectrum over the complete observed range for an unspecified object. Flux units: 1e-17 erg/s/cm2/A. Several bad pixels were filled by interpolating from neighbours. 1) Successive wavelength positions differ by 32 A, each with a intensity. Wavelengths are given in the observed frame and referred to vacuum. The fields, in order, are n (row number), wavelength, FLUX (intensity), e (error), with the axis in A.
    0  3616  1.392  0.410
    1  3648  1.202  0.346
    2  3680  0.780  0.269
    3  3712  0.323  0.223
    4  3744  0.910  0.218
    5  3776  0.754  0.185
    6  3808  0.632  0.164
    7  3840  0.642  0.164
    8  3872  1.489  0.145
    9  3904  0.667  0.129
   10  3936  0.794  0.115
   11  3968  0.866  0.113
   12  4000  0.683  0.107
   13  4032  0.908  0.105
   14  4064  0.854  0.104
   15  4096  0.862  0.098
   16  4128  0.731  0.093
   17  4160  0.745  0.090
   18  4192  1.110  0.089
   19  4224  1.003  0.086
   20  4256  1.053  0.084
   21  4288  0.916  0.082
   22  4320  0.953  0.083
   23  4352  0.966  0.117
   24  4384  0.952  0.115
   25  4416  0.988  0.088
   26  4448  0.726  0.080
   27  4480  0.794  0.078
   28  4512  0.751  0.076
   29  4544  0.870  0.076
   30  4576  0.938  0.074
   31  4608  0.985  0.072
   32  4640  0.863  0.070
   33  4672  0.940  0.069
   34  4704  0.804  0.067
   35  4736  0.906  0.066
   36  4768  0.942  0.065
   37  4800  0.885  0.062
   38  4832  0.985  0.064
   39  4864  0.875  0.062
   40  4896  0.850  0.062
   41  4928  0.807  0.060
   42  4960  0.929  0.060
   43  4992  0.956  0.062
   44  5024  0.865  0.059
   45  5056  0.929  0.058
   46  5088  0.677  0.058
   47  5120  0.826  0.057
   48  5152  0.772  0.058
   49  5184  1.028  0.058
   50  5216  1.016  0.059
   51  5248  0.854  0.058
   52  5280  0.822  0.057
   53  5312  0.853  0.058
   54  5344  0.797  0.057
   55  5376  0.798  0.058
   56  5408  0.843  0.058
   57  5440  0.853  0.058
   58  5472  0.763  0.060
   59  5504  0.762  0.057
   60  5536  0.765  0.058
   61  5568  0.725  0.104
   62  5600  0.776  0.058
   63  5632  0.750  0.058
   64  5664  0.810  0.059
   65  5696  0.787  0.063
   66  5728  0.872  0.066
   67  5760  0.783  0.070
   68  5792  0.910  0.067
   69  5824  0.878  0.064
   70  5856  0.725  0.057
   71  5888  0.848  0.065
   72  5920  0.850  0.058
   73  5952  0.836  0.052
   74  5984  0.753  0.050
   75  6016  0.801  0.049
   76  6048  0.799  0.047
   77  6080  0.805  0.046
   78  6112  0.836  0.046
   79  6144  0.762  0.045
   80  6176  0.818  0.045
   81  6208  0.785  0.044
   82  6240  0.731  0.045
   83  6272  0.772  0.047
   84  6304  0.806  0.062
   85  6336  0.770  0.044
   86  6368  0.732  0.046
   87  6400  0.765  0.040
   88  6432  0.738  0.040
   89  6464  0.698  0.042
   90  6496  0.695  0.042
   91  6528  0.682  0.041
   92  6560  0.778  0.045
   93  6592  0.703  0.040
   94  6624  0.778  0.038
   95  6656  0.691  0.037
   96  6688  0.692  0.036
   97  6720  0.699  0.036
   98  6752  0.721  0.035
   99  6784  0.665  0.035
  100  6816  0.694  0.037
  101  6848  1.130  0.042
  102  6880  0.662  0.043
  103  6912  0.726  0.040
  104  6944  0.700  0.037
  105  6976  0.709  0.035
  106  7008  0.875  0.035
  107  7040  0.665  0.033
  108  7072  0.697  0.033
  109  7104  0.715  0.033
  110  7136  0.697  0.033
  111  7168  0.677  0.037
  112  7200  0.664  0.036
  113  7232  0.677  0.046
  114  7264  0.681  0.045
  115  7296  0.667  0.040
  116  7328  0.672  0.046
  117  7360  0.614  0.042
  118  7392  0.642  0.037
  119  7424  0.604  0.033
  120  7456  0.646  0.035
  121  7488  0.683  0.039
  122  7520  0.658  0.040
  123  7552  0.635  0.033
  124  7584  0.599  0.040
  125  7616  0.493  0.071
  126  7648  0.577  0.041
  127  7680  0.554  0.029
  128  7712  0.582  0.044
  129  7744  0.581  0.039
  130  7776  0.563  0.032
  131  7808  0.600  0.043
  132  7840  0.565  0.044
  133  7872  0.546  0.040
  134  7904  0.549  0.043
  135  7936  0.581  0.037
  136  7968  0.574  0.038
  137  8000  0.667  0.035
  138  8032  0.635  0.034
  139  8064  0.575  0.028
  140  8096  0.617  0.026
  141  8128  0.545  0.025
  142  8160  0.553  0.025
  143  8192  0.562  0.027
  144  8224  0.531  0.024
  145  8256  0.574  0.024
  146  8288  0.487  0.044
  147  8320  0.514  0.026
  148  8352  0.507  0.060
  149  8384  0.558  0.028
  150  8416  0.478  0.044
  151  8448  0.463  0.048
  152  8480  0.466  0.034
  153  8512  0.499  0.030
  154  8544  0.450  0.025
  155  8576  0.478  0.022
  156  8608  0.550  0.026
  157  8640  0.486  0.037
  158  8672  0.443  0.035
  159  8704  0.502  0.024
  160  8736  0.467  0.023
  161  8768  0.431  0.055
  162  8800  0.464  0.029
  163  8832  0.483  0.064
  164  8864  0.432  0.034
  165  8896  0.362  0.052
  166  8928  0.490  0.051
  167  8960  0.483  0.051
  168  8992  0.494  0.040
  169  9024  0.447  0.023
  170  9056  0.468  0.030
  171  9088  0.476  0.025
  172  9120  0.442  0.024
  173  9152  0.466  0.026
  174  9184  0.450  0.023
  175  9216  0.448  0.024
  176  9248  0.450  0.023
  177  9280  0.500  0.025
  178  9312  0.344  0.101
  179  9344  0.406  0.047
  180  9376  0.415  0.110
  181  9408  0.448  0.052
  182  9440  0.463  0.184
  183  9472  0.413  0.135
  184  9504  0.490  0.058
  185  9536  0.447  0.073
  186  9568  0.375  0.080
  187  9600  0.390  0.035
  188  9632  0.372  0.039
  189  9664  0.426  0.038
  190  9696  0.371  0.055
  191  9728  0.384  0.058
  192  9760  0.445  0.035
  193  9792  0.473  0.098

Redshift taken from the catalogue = 0.04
